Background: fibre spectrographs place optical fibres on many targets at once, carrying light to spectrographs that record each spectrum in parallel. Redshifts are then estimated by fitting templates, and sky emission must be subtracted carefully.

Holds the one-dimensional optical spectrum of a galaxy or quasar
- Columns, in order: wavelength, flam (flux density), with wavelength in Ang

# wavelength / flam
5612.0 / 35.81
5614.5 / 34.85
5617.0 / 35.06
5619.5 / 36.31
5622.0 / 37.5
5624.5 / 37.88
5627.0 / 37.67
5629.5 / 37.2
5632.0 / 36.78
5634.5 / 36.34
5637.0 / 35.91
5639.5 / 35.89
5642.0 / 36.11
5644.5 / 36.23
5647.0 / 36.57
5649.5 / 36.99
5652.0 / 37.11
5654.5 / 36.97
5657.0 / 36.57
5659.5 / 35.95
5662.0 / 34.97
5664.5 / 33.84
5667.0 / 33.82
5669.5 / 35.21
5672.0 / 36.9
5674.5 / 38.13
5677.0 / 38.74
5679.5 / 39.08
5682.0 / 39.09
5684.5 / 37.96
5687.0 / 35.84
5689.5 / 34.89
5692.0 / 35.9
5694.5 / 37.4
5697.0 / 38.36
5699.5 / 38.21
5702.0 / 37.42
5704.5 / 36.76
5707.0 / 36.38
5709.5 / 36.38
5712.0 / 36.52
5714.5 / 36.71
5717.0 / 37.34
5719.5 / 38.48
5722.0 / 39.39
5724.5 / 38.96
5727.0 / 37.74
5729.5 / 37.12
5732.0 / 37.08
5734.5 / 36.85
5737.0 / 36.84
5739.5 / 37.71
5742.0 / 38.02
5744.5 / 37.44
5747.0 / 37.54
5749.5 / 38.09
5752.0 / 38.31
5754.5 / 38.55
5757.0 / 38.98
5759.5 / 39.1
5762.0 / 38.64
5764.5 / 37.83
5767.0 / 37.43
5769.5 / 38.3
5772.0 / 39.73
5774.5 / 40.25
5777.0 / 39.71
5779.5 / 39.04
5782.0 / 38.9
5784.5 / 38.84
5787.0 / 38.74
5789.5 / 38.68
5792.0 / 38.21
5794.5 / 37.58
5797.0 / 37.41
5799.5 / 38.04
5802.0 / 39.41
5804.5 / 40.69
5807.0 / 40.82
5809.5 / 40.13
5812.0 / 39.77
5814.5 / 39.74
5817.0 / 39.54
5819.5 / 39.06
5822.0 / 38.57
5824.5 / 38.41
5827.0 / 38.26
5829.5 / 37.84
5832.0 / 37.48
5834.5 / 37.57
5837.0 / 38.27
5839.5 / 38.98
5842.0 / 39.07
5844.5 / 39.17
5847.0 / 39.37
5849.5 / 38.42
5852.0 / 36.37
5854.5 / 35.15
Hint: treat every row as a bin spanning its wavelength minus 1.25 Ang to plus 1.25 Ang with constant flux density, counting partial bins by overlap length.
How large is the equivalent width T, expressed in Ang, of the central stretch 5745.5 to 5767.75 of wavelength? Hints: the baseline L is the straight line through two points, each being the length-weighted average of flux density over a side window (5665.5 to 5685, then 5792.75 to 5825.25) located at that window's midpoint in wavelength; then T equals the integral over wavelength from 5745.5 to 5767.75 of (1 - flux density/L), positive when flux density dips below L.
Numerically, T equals 0.09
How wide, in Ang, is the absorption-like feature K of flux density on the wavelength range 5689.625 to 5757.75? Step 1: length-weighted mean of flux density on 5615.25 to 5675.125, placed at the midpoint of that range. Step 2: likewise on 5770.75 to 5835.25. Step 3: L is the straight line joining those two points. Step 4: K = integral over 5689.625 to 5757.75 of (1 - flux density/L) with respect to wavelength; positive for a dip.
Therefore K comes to 0.18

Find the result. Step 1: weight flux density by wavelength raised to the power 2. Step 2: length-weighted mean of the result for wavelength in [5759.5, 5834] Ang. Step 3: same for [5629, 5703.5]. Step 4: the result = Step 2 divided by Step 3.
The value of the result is 1.11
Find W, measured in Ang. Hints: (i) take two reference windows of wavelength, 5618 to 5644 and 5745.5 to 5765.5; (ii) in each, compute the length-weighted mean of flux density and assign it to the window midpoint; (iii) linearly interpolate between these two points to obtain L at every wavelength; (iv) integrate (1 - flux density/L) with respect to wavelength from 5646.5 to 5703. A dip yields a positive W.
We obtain 0.8 Ang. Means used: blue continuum 36.7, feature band 36.8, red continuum 38.4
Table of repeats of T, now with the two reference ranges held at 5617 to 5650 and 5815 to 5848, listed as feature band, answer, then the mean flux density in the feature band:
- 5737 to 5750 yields 0.0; 37.7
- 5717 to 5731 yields -0.3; 38.2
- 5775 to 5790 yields -0.4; 39.1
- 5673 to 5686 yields -0.5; 38.5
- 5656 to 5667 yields 0.5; 35.1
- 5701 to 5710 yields 0.1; 36.7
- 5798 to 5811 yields -0.5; 39.8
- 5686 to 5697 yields 0.3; 36.3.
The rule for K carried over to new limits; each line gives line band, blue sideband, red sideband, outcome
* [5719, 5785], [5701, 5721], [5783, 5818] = -0.6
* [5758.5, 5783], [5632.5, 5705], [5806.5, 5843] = -0.5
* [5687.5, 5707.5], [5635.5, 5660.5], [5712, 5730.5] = 0.3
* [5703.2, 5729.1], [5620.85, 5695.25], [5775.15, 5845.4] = 0.0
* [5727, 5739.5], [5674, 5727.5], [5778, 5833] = 0.3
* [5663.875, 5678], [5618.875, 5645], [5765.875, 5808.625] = 0.4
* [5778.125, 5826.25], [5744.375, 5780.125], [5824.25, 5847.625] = -0.6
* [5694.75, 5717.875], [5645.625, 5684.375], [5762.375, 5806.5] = 0.2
